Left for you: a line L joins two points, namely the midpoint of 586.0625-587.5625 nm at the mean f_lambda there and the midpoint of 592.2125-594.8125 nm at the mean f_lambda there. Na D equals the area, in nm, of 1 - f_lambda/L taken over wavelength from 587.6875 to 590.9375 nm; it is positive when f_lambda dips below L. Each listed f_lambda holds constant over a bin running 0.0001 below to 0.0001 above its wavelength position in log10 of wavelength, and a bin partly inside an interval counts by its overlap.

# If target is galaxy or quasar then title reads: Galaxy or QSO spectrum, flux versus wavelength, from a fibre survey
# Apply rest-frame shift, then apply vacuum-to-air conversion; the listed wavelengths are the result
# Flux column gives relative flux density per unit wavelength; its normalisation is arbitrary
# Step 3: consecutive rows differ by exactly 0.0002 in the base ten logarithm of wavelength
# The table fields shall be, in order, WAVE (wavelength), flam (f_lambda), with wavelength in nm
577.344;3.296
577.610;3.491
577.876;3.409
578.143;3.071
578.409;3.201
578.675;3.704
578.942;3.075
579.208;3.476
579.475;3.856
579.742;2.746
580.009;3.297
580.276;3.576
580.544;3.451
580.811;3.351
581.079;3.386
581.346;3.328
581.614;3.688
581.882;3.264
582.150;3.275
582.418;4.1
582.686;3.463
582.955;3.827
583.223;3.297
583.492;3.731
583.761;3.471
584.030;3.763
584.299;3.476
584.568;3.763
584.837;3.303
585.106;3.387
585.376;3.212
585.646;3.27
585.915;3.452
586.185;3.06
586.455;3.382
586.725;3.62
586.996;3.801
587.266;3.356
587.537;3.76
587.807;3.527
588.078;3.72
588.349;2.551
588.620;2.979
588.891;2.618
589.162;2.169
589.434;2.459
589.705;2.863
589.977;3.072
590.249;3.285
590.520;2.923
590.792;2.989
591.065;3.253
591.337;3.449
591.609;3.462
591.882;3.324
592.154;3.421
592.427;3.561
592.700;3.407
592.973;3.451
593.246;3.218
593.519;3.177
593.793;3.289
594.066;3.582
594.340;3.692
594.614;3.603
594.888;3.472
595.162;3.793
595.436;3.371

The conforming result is 0.50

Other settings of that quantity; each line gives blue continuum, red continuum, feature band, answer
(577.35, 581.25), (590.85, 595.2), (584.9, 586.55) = 0.049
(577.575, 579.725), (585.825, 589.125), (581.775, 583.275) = -0.101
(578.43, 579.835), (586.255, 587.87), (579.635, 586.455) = 0.050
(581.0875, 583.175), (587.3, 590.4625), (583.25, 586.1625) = -0.103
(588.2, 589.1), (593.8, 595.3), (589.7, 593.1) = -0.185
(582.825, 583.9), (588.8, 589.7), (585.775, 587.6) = -0.330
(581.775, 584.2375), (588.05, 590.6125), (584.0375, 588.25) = -0.364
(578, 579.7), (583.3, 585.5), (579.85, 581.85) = -0.004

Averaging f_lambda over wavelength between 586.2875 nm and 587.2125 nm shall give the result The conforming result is 3.56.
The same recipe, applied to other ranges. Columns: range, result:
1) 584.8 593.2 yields 3.23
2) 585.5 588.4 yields 3.43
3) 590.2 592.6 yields 3.3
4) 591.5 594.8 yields 3.43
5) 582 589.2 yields 3.4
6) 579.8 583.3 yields 3.47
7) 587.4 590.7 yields 2.99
